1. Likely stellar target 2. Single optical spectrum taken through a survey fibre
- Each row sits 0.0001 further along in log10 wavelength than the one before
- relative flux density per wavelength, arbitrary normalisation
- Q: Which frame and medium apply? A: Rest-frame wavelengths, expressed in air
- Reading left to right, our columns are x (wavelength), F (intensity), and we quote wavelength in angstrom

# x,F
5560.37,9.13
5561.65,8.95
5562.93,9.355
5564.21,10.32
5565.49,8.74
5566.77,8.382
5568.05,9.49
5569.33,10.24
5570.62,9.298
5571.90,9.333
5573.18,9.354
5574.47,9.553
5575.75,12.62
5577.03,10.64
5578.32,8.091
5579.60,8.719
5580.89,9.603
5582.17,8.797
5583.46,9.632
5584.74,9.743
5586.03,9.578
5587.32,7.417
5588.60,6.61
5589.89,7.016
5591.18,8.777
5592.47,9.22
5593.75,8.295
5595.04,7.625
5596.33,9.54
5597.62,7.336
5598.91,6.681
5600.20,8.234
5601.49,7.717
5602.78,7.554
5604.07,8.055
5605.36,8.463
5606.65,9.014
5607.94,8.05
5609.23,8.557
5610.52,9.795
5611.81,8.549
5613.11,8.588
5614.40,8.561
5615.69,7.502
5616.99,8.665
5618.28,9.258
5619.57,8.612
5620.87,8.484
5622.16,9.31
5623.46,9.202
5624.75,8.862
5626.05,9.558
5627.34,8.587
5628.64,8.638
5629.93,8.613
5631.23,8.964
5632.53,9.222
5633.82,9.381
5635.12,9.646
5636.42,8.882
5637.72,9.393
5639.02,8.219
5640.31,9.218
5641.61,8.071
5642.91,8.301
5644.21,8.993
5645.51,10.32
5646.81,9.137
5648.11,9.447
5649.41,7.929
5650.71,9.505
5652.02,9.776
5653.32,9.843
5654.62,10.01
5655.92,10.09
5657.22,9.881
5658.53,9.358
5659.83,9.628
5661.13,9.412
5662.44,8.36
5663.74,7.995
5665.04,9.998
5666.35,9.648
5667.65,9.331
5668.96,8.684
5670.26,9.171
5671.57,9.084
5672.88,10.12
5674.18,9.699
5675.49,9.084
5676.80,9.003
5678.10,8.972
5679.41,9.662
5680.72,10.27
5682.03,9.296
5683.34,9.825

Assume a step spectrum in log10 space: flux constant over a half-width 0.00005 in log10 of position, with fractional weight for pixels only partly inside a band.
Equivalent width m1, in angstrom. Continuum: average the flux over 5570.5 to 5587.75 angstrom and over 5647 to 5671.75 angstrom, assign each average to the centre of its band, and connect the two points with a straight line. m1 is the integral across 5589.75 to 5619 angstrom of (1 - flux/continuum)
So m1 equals 3.4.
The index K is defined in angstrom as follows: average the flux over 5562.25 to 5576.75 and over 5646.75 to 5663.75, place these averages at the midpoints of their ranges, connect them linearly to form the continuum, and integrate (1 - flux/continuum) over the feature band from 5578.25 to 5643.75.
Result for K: 6.5 angstrom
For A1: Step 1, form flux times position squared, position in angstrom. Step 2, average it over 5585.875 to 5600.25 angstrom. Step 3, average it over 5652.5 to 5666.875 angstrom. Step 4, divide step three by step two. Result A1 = 1.22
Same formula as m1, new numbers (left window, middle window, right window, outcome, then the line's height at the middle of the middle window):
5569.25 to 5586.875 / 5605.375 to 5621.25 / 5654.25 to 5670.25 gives 1.5 angstrom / 9.5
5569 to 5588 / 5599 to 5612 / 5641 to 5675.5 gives 1.5 angstrom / 9.42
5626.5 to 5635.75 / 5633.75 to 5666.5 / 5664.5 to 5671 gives -0.2 angstrom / 9.19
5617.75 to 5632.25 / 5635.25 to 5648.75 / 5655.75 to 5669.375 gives 0.1 angstrom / 9.09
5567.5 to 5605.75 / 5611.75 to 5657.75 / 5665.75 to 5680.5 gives 0.3 angstrom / 9.09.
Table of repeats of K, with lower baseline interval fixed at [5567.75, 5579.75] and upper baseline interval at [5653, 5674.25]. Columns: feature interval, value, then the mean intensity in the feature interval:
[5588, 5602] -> 2.6 angstrom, 7.92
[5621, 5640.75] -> 1.1 angstrom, 9.03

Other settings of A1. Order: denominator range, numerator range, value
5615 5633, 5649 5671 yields 1.07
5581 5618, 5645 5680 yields 1.15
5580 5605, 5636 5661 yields 1.14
